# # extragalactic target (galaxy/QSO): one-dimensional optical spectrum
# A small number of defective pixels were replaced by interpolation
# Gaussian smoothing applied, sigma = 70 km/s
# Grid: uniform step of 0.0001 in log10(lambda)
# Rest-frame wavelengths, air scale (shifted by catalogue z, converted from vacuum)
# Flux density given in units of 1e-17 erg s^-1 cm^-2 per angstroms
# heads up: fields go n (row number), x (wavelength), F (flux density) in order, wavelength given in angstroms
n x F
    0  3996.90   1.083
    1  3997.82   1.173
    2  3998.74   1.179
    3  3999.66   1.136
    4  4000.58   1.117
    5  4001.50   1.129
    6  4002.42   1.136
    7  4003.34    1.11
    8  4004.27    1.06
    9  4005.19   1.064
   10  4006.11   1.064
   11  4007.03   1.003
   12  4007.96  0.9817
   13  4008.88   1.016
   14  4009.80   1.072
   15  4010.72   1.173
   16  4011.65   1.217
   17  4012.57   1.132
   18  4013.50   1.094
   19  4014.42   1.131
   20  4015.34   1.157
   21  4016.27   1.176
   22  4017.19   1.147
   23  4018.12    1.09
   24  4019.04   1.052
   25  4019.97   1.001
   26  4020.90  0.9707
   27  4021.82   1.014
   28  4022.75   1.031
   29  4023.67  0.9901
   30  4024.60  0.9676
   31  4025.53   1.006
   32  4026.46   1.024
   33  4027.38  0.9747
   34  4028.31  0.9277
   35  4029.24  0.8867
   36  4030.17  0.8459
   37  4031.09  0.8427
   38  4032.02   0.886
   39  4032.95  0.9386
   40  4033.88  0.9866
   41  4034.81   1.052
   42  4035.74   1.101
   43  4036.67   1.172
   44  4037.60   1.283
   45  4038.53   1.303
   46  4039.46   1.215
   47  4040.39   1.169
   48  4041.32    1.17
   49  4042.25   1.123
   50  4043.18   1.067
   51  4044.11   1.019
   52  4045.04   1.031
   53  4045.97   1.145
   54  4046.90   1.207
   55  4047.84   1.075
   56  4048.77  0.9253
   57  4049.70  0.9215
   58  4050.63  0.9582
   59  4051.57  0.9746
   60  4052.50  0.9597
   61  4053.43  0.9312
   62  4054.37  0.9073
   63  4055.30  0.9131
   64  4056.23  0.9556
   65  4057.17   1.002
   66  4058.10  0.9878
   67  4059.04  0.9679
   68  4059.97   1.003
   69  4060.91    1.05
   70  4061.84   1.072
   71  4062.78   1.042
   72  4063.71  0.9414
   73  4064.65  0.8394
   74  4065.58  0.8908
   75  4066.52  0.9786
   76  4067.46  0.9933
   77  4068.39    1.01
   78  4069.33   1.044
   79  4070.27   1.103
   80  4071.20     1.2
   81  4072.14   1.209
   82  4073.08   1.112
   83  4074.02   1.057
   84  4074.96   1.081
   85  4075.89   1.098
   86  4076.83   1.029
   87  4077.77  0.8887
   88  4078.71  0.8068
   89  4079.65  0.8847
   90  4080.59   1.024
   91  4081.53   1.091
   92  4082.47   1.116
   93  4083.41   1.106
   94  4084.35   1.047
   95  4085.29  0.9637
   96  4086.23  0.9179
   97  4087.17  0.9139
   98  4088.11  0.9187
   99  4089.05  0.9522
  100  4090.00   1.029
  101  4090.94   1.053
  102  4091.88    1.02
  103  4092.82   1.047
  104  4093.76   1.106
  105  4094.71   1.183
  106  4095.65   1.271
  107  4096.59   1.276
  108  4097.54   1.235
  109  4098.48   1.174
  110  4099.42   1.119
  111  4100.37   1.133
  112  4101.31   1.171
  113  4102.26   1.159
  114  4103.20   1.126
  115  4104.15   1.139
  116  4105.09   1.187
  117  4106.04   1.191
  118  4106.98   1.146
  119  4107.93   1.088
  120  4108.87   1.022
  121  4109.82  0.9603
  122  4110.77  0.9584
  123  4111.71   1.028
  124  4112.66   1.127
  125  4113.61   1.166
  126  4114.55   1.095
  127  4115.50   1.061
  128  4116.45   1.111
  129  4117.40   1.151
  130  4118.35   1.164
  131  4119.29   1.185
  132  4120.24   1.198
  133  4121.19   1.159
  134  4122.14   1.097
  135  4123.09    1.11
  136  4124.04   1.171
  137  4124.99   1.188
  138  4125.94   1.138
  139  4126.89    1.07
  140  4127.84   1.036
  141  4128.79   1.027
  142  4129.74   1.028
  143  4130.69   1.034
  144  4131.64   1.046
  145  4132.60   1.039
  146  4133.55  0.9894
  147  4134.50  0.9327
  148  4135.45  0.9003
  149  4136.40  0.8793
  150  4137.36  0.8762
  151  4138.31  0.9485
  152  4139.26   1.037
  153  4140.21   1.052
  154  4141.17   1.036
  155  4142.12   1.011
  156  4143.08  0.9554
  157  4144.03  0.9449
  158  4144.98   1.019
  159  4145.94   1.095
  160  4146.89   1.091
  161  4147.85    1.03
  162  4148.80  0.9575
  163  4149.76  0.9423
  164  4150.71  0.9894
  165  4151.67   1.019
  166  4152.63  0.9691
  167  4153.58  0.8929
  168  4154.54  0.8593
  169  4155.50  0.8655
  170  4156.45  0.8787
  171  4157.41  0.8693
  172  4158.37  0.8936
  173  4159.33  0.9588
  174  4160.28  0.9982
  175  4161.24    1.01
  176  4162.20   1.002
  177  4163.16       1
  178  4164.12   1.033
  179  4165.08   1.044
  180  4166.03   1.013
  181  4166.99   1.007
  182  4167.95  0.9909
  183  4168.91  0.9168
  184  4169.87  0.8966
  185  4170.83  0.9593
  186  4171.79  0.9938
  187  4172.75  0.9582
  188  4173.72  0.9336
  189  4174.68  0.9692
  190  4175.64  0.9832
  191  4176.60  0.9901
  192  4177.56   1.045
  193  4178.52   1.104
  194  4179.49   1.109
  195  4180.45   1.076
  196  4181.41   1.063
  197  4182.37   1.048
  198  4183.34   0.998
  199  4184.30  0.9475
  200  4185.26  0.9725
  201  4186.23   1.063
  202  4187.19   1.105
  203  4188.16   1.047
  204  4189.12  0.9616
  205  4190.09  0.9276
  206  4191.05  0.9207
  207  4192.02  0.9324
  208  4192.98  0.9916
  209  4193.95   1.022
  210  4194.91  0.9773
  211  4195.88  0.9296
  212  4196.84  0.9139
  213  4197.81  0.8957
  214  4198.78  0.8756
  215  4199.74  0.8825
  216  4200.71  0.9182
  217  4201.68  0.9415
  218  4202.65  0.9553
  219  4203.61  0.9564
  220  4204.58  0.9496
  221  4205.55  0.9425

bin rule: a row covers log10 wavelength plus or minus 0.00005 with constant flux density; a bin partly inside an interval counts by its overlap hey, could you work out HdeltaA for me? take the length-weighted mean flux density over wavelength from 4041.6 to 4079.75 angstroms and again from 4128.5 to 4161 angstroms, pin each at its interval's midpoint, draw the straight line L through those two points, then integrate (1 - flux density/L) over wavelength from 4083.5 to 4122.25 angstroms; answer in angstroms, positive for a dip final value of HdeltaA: -4.2 angstroms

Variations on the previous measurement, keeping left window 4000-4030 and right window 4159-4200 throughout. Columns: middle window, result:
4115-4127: -1.5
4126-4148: 0.0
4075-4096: 0.1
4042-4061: 0.7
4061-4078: 0.0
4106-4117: -0.6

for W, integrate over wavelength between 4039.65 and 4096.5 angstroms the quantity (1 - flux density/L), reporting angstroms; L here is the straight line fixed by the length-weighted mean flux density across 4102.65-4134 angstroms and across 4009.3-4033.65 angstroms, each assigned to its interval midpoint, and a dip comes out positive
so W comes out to 1.8 angstroms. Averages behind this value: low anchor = 1.03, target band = 1.03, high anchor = 1.1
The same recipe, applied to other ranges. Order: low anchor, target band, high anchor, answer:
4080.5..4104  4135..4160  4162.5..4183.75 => 1.7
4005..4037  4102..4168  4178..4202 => -2.2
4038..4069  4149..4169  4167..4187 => 0.9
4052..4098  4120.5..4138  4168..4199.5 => -0.6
